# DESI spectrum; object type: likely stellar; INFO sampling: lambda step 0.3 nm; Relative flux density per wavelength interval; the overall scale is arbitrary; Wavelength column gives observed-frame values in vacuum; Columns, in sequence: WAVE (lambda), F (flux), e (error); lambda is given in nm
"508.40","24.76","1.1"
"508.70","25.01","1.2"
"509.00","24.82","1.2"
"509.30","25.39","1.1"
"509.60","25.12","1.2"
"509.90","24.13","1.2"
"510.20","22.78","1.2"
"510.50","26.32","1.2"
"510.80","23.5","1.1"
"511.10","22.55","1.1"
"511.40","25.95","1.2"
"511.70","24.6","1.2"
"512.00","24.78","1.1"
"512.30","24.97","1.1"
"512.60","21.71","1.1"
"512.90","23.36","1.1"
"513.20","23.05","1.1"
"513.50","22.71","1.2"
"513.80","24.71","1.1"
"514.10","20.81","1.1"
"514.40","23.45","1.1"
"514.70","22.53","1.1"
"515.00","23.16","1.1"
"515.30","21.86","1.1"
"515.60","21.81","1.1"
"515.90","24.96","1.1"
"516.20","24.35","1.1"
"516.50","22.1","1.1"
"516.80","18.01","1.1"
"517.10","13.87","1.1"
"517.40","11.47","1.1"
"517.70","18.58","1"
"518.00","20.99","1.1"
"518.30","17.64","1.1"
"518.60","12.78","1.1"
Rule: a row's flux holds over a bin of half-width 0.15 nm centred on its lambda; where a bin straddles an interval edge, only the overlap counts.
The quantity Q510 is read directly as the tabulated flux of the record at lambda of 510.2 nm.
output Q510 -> 22.78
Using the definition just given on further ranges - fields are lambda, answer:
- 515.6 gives 21.81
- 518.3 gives 17.64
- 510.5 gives 26.32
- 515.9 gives 24.96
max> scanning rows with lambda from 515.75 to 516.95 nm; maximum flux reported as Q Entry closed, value 24.96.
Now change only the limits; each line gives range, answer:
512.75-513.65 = 23.36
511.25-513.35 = 25.95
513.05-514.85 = 24.71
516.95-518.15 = 20.99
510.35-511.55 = 26.32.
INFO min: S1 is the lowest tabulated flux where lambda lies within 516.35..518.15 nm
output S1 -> 11.47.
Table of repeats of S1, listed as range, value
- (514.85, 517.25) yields 13.87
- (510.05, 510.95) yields 22.78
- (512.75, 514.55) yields 20.81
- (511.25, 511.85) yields 24.6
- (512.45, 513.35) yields 21.71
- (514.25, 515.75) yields 21.81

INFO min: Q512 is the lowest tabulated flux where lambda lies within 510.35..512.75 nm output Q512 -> 21.71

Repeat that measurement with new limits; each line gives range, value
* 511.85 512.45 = 24.78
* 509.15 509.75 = 25.12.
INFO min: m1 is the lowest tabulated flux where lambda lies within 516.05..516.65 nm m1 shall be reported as 22.1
